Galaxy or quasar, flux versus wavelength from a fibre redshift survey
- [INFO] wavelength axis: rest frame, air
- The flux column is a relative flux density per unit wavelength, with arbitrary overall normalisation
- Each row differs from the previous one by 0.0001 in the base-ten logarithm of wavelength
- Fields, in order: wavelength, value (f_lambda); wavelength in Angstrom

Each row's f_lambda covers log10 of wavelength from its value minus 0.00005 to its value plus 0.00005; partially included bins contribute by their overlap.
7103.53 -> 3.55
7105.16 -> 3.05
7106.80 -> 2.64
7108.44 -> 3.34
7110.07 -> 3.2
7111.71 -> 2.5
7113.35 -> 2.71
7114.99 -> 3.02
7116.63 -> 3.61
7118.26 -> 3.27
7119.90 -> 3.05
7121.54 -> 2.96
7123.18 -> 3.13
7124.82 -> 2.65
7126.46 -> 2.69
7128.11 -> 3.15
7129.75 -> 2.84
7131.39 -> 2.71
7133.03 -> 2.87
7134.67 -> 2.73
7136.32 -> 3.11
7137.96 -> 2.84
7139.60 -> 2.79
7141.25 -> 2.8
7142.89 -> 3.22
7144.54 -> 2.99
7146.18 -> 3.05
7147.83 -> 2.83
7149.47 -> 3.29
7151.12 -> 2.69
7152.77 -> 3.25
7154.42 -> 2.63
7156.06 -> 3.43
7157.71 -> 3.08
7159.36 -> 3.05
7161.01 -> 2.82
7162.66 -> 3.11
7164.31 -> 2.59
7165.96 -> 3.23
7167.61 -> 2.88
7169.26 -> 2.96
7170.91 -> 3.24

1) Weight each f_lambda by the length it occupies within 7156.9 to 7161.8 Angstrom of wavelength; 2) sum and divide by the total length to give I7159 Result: 2.98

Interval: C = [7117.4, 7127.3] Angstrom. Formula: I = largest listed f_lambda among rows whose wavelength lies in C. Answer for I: 3.27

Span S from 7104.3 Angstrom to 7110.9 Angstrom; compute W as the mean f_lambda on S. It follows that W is 3.06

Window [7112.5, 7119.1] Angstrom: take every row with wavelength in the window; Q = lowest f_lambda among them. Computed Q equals 2.71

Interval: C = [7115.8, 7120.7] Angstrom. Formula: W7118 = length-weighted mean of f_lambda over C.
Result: 3.31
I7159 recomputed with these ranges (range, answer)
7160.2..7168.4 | 2.93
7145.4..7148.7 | 2.95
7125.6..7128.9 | 2.91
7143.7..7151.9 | 2.97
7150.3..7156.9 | 3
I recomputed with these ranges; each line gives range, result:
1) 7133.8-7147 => 3.22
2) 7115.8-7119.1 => 3.61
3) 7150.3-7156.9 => 3.43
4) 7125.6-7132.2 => 3.15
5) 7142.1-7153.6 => 3.29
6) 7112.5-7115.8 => 3.02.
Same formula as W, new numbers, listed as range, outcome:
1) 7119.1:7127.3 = 2.89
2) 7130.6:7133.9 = 2.79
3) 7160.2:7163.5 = 2.96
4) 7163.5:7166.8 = 2.91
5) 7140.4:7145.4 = 3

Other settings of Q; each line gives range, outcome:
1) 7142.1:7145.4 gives 2.99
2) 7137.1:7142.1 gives 2.79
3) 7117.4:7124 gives 2.96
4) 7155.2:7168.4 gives 2.59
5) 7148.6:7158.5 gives 2.63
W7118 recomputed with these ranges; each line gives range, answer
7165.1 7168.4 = 3.05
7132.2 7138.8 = 2.89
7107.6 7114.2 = 2.94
